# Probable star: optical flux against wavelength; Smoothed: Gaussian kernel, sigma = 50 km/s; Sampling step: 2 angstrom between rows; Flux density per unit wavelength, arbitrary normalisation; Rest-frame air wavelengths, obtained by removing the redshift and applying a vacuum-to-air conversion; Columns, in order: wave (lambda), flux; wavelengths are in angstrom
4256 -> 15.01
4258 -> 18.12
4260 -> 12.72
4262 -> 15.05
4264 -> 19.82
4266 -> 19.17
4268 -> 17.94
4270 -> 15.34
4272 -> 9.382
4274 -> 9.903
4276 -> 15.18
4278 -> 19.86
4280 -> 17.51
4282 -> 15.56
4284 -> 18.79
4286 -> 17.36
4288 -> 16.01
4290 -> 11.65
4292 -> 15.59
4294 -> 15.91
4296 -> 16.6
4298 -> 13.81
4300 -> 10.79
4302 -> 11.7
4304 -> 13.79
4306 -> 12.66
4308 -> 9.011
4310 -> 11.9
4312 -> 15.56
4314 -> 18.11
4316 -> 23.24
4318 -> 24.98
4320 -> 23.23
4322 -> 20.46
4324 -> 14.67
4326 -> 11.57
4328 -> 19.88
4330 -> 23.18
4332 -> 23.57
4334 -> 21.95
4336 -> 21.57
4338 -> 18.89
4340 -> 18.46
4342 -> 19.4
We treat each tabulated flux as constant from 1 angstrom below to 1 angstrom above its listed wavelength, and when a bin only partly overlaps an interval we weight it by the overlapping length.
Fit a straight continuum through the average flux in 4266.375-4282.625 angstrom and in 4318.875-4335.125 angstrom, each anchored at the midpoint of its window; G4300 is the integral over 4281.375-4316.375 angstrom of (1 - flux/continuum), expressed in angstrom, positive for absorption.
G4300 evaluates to 5.2 angstrom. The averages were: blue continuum 15.2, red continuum 19.9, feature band 14.7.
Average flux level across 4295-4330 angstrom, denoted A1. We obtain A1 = 16.2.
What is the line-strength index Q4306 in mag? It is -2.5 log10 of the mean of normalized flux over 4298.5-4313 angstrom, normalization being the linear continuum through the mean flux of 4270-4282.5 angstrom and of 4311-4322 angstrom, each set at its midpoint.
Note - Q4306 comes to 0.49 mag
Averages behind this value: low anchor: 14.6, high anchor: 21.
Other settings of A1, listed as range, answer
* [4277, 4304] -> 15.4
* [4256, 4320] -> 15.7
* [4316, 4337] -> 20.6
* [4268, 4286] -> 15.5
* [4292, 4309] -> 13.2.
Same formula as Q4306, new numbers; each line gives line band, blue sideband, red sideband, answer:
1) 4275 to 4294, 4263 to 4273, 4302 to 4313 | -0.113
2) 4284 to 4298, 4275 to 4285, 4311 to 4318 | 0.162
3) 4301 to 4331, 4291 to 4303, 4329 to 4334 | 0.135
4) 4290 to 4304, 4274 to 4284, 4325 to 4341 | 0.258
